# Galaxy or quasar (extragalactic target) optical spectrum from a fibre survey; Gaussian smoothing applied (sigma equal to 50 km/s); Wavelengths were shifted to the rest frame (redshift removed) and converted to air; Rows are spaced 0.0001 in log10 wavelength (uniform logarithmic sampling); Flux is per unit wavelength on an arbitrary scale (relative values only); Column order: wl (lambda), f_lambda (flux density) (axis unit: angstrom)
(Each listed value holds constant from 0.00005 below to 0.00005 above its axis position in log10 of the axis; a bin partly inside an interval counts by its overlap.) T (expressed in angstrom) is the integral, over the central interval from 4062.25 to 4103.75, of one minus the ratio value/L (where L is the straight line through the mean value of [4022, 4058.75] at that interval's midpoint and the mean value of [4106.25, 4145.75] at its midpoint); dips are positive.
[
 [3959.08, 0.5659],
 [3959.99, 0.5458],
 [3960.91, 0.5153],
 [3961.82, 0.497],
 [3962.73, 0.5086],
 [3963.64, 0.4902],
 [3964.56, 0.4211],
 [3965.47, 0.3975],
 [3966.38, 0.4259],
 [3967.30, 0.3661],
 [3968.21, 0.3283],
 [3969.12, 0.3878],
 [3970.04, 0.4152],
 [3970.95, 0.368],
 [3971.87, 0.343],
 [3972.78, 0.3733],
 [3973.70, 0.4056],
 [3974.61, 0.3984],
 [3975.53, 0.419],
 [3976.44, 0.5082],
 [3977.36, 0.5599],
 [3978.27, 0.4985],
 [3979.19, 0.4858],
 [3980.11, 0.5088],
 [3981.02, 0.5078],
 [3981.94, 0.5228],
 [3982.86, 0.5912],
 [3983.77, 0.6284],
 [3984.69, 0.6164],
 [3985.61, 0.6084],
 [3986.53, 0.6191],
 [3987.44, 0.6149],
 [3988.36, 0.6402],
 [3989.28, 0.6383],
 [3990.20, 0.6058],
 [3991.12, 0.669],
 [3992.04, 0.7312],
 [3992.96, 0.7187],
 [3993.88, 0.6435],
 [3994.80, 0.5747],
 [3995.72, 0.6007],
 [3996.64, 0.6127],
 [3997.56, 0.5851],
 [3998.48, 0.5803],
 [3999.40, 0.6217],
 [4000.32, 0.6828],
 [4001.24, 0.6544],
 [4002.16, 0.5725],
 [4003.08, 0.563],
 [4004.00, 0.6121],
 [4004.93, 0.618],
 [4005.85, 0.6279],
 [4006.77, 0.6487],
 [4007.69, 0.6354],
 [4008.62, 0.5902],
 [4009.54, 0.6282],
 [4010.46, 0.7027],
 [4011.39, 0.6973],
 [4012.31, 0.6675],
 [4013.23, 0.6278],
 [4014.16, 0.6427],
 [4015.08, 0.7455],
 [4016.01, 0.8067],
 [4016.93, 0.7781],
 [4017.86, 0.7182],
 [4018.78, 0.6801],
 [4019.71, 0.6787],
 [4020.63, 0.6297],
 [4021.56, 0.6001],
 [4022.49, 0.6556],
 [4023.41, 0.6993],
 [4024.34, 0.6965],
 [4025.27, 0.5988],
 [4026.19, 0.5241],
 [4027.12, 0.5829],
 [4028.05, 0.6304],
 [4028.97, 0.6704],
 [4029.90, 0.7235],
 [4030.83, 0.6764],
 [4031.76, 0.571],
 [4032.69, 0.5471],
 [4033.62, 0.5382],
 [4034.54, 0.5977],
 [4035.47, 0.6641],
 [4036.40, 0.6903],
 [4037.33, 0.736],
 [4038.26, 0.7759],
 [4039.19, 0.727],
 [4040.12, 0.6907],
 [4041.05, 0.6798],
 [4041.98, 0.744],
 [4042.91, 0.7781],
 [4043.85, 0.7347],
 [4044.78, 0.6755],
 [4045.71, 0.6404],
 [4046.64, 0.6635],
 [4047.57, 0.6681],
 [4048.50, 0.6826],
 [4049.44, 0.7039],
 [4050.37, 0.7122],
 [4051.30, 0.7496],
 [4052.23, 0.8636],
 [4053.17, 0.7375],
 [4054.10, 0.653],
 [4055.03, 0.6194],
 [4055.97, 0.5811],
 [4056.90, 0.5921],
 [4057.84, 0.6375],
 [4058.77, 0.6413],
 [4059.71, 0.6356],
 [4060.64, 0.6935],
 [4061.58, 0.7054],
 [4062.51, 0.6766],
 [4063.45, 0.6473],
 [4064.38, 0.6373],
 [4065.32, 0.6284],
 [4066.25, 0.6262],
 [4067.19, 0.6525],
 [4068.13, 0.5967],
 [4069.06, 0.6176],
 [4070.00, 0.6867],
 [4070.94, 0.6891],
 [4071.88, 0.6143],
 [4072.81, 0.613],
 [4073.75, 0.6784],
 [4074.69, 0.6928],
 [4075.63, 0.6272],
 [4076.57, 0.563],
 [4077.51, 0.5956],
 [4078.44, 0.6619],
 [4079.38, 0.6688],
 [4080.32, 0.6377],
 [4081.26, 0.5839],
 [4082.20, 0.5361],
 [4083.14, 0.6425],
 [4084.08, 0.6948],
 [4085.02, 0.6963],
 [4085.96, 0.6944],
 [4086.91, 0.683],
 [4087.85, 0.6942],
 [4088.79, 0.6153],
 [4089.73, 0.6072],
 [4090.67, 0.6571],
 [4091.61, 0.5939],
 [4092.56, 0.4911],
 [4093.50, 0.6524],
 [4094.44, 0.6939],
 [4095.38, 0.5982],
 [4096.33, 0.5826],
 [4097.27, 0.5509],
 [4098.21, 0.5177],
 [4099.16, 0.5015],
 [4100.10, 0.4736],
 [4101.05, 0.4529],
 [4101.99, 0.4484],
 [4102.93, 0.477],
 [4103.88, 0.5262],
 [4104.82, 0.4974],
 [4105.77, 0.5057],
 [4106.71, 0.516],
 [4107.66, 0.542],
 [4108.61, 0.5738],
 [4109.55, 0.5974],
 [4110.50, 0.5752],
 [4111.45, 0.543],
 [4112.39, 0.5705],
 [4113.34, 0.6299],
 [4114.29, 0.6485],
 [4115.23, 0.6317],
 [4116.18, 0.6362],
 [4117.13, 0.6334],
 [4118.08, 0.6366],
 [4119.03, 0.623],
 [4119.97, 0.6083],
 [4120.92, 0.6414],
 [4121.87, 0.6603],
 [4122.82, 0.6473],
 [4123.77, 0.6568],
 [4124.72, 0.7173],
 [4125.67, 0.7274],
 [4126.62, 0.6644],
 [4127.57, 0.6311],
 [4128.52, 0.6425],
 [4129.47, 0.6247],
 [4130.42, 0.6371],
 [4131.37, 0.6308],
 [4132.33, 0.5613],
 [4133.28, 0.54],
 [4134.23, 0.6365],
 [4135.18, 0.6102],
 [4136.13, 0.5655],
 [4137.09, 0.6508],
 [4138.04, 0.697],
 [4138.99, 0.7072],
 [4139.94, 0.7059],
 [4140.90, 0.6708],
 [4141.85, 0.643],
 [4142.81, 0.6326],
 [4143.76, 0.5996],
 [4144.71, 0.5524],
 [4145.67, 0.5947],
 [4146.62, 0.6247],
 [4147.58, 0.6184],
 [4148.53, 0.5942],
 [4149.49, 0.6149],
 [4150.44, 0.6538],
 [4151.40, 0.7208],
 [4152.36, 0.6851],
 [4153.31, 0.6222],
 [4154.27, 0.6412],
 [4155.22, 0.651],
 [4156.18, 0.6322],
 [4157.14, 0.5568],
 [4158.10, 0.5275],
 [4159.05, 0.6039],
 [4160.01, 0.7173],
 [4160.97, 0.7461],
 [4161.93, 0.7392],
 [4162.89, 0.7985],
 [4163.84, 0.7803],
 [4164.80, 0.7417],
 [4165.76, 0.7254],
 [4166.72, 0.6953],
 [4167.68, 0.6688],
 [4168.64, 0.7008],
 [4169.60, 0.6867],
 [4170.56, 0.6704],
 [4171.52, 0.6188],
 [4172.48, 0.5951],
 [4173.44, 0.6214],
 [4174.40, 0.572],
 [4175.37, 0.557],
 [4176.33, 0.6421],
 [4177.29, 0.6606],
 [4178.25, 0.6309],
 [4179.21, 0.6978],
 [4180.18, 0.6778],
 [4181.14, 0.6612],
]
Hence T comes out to 2.30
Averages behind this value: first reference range 0.669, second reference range 0.624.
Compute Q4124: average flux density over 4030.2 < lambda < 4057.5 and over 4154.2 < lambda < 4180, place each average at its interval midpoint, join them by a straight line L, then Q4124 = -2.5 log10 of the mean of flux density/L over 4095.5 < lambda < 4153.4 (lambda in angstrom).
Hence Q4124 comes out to 0.11 mag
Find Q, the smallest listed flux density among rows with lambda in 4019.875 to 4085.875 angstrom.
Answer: 0.5241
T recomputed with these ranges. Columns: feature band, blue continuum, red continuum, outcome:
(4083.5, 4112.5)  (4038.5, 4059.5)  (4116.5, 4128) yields 4.0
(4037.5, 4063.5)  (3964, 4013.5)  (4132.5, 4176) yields -4.4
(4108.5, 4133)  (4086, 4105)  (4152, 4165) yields -0.7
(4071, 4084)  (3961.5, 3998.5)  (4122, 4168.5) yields -0.6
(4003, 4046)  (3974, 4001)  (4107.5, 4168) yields -4.6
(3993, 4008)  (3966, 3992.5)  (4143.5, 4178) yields -2.6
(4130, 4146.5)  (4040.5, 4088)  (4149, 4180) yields 0.9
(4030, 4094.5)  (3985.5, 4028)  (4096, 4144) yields -3.6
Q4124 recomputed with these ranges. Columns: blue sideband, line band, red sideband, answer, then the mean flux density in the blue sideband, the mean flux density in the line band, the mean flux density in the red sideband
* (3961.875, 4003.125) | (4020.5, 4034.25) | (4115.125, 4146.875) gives -0.106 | 0.533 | 0.622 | 0.637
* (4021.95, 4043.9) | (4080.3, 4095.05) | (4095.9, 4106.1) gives -0.189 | 0.662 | 0.635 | 0.503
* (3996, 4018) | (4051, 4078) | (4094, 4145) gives -0.048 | 0.65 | 0.653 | 0.601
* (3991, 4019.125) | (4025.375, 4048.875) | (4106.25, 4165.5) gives -0.025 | 0.653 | 0.664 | 0.637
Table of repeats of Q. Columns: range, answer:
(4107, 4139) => 0.54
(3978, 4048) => 0.4858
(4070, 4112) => 0.4484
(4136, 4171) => 0.5275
